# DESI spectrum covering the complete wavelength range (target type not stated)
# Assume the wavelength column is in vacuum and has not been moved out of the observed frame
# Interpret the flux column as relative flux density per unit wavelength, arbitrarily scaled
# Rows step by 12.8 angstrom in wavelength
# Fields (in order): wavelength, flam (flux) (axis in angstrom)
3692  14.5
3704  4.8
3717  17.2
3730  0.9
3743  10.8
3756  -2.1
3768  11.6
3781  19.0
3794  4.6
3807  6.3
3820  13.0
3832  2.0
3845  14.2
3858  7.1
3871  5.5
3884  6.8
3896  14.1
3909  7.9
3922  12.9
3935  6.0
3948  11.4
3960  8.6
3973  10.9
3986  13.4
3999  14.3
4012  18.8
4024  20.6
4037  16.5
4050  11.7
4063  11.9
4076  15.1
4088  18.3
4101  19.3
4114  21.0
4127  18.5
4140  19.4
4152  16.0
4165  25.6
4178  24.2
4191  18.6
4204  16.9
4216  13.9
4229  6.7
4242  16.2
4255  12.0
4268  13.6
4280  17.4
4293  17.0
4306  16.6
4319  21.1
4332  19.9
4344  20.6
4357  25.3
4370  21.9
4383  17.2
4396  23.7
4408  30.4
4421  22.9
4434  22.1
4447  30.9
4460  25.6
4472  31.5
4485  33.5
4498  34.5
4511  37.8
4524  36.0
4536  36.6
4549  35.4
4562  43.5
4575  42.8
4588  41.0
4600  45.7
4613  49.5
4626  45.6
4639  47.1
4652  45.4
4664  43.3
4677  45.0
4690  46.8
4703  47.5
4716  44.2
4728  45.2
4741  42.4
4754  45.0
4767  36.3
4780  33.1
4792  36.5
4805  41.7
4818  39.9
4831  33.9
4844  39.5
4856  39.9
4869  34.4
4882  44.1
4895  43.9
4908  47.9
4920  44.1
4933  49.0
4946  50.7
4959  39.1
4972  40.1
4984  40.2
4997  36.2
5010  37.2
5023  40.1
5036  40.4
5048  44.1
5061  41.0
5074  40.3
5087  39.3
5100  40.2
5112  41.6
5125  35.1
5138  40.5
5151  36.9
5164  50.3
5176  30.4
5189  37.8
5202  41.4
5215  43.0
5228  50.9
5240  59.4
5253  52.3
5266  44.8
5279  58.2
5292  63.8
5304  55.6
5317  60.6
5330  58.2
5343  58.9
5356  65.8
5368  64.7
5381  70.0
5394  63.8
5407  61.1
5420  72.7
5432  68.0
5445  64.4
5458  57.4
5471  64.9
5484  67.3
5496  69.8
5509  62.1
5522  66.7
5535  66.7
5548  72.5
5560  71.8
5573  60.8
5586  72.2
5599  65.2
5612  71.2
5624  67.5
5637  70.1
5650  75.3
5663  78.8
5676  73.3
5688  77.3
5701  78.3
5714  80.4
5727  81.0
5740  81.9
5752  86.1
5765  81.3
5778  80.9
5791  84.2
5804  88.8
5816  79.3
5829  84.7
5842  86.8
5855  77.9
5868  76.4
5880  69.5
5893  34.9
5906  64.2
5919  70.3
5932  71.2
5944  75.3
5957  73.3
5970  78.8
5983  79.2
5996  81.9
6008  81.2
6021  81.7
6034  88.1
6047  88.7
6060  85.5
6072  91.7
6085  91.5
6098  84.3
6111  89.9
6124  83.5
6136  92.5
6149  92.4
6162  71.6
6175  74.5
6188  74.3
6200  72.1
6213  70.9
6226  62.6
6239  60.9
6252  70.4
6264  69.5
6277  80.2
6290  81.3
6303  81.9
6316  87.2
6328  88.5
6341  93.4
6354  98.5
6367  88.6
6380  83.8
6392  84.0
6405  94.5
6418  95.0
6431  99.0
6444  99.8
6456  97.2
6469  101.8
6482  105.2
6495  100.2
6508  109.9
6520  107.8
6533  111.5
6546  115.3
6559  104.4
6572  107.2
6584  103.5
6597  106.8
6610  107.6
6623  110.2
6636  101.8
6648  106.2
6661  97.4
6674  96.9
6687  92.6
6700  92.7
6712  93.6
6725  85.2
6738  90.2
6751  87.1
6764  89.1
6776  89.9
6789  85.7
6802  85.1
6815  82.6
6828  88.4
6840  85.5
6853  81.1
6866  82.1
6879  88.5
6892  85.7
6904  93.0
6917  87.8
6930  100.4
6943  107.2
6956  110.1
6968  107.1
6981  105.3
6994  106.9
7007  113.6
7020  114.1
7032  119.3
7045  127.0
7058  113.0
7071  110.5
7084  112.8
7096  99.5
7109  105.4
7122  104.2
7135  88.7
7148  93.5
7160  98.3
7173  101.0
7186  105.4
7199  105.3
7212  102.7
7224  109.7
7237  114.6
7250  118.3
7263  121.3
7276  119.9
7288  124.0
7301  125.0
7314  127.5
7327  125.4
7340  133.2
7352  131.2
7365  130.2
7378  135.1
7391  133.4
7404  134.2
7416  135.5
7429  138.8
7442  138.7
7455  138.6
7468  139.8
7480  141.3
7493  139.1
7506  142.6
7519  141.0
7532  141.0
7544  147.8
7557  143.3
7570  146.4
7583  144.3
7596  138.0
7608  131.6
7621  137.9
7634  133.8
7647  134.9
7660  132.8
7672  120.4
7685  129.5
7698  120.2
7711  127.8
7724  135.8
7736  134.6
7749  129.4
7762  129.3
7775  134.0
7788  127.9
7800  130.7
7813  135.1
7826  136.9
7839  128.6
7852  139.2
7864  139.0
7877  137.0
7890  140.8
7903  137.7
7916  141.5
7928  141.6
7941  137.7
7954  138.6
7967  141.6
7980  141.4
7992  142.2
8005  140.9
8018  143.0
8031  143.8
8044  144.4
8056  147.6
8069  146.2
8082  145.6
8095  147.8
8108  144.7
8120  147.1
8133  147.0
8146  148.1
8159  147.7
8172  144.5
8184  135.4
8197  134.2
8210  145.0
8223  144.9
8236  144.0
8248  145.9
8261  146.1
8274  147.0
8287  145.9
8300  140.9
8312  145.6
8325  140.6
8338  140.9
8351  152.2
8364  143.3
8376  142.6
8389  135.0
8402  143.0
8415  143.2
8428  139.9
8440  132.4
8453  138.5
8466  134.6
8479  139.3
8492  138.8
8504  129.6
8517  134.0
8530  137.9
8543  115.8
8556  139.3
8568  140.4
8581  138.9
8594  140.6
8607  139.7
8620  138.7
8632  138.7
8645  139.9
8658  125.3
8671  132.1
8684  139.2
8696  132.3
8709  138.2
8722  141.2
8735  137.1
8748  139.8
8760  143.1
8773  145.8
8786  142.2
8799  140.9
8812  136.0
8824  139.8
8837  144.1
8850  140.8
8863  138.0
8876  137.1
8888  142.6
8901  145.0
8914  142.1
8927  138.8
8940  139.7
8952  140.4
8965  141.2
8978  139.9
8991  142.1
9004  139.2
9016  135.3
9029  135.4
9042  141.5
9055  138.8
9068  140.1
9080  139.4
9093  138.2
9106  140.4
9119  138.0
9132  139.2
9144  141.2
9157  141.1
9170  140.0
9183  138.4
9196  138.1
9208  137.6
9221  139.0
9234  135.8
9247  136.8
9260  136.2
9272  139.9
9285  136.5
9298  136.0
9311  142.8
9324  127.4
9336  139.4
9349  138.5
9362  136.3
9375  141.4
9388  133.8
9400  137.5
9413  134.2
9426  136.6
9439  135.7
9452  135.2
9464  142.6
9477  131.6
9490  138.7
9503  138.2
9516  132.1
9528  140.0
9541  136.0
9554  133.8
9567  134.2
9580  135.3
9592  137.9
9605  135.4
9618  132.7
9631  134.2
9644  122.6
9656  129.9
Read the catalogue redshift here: 0.00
